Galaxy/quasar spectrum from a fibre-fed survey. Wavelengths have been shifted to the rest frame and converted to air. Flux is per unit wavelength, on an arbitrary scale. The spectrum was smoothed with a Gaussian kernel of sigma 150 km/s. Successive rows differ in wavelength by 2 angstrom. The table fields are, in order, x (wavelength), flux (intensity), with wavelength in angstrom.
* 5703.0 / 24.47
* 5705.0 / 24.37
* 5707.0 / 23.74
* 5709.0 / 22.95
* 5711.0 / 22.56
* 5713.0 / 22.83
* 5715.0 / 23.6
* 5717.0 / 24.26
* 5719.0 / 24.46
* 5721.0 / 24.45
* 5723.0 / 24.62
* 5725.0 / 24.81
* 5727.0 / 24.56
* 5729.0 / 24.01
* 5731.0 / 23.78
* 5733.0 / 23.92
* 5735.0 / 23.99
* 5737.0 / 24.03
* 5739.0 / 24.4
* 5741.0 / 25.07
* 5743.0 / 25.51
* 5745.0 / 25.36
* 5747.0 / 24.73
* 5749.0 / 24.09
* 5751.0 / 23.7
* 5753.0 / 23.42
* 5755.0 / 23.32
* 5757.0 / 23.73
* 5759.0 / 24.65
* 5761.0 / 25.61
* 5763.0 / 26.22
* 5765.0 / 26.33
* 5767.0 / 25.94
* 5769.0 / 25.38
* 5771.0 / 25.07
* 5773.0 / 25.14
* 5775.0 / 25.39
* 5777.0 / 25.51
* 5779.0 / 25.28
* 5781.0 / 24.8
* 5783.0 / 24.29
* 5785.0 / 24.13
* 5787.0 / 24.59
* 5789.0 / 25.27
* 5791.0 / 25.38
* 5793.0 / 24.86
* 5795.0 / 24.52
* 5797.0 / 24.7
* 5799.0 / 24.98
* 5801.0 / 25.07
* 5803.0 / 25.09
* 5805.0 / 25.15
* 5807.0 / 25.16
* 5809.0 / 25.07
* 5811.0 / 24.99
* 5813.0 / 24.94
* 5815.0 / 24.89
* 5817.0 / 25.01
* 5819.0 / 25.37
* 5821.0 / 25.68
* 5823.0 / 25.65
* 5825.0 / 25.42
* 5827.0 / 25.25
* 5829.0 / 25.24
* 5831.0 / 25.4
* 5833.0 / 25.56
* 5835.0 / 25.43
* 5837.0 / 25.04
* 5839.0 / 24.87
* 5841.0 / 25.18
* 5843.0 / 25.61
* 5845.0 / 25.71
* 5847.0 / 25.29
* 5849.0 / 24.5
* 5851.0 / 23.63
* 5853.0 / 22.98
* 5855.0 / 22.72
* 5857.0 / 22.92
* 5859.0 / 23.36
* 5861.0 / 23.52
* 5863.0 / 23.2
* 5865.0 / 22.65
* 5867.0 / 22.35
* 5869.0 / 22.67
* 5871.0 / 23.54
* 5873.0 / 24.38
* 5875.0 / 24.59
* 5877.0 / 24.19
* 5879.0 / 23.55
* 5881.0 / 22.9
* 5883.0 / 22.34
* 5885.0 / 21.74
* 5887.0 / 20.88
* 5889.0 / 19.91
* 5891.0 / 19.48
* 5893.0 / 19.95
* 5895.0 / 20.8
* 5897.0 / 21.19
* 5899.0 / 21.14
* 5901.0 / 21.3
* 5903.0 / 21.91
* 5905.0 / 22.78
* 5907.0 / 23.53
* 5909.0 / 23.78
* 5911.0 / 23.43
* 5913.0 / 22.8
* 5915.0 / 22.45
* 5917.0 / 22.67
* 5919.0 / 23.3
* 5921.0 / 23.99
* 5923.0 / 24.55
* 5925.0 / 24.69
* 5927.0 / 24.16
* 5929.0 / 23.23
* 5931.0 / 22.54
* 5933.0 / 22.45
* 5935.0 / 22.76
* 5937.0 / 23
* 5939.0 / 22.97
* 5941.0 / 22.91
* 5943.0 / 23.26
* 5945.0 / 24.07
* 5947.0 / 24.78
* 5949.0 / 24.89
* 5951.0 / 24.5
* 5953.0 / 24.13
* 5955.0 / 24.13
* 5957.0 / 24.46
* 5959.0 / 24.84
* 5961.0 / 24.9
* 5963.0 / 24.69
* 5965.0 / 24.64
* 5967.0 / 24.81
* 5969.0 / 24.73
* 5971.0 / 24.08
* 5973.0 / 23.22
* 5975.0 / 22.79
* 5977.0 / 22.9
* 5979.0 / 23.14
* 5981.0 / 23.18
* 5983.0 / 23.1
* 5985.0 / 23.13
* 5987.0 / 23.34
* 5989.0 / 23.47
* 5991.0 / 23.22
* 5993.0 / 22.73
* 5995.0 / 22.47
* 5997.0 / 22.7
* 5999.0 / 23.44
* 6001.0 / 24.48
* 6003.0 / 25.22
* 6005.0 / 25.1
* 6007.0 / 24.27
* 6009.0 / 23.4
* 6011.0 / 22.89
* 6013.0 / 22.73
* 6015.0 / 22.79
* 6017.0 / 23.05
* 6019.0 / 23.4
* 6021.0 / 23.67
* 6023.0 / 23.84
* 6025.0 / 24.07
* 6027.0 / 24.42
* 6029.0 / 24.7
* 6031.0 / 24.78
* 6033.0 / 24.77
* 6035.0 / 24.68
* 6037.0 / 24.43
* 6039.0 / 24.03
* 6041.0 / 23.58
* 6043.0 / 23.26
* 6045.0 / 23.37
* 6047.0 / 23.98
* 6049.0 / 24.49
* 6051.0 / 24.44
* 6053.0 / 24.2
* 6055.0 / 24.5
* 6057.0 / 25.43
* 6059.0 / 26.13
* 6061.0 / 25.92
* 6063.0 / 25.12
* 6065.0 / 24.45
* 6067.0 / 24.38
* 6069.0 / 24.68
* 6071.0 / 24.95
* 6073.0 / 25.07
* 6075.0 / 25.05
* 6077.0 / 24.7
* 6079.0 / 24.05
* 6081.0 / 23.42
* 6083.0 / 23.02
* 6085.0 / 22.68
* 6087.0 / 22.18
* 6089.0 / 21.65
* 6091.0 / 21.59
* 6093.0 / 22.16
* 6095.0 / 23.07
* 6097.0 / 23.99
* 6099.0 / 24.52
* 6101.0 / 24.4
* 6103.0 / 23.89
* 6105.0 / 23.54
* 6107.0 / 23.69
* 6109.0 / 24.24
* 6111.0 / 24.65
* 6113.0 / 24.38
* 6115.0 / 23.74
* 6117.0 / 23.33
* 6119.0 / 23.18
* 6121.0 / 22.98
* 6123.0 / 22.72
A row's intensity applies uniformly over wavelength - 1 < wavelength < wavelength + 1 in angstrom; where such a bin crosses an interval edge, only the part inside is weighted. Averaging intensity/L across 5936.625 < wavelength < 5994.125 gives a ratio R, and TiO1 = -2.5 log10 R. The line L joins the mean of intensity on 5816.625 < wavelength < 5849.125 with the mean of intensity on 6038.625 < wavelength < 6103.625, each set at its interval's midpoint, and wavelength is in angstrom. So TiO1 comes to 0.036 mag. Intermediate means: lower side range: 25.3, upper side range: 24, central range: 23.8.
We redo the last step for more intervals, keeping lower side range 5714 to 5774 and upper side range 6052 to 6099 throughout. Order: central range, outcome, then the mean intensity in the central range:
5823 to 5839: -0.038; 25.3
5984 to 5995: 0.049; 23.1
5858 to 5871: 0.064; 23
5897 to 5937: 0.061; 23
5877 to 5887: 0.081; 22.6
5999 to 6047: 0.008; 23.9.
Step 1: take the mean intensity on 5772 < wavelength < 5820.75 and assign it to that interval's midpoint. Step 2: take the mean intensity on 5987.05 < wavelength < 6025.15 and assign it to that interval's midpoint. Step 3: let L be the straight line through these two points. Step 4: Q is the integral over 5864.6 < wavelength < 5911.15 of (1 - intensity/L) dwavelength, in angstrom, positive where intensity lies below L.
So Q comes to 4.0 angstrom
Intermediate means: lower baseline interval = 25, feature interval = 22.3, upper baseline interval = 23.5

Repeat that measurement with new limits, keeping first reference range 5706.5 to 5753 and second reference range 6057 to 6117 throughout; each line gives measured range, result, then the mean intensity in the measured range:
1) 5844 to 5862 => 0.2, 23.8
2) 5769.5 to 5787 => -0.6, 24.9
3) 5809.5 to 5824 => -0.7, 25.2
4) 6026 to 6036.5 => -0.3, 24.7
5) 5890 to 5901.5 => 1.7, 20.6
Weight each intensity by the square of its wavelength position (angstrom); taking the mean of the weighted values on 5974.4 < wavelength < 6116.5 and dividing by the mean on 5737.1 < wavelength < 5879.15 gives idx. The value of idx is 1.05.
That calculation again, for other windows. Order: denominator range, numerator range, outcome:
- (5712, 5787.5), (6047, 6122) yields 1.09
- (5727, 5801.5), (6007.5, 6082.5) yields 1.08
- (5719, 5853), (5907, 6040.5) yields 1.02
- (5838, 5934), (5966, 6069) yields 1.09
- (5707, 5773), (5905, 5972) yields 1.04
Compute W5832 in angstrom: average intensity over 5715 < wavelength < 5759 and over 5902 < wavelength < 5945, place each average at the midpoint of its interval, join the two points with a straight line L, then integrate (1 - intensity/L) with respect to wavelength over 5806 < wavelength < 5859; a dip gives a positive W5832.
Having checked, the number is -2.5 angstrom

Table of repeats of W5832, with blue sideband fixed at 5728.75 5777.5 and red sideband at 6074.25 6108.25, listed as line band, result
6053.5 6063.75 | -0.81 angstrom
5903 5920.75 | 0.76 angstrom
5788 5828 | -0.99 angstrom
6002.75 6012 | -0.15 angstrom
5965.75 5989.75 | 0.34 angstrom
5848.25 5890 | 2.24 angstrom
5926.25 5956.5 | 0.49 angstrom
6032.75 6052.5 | -0.42 angstrom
